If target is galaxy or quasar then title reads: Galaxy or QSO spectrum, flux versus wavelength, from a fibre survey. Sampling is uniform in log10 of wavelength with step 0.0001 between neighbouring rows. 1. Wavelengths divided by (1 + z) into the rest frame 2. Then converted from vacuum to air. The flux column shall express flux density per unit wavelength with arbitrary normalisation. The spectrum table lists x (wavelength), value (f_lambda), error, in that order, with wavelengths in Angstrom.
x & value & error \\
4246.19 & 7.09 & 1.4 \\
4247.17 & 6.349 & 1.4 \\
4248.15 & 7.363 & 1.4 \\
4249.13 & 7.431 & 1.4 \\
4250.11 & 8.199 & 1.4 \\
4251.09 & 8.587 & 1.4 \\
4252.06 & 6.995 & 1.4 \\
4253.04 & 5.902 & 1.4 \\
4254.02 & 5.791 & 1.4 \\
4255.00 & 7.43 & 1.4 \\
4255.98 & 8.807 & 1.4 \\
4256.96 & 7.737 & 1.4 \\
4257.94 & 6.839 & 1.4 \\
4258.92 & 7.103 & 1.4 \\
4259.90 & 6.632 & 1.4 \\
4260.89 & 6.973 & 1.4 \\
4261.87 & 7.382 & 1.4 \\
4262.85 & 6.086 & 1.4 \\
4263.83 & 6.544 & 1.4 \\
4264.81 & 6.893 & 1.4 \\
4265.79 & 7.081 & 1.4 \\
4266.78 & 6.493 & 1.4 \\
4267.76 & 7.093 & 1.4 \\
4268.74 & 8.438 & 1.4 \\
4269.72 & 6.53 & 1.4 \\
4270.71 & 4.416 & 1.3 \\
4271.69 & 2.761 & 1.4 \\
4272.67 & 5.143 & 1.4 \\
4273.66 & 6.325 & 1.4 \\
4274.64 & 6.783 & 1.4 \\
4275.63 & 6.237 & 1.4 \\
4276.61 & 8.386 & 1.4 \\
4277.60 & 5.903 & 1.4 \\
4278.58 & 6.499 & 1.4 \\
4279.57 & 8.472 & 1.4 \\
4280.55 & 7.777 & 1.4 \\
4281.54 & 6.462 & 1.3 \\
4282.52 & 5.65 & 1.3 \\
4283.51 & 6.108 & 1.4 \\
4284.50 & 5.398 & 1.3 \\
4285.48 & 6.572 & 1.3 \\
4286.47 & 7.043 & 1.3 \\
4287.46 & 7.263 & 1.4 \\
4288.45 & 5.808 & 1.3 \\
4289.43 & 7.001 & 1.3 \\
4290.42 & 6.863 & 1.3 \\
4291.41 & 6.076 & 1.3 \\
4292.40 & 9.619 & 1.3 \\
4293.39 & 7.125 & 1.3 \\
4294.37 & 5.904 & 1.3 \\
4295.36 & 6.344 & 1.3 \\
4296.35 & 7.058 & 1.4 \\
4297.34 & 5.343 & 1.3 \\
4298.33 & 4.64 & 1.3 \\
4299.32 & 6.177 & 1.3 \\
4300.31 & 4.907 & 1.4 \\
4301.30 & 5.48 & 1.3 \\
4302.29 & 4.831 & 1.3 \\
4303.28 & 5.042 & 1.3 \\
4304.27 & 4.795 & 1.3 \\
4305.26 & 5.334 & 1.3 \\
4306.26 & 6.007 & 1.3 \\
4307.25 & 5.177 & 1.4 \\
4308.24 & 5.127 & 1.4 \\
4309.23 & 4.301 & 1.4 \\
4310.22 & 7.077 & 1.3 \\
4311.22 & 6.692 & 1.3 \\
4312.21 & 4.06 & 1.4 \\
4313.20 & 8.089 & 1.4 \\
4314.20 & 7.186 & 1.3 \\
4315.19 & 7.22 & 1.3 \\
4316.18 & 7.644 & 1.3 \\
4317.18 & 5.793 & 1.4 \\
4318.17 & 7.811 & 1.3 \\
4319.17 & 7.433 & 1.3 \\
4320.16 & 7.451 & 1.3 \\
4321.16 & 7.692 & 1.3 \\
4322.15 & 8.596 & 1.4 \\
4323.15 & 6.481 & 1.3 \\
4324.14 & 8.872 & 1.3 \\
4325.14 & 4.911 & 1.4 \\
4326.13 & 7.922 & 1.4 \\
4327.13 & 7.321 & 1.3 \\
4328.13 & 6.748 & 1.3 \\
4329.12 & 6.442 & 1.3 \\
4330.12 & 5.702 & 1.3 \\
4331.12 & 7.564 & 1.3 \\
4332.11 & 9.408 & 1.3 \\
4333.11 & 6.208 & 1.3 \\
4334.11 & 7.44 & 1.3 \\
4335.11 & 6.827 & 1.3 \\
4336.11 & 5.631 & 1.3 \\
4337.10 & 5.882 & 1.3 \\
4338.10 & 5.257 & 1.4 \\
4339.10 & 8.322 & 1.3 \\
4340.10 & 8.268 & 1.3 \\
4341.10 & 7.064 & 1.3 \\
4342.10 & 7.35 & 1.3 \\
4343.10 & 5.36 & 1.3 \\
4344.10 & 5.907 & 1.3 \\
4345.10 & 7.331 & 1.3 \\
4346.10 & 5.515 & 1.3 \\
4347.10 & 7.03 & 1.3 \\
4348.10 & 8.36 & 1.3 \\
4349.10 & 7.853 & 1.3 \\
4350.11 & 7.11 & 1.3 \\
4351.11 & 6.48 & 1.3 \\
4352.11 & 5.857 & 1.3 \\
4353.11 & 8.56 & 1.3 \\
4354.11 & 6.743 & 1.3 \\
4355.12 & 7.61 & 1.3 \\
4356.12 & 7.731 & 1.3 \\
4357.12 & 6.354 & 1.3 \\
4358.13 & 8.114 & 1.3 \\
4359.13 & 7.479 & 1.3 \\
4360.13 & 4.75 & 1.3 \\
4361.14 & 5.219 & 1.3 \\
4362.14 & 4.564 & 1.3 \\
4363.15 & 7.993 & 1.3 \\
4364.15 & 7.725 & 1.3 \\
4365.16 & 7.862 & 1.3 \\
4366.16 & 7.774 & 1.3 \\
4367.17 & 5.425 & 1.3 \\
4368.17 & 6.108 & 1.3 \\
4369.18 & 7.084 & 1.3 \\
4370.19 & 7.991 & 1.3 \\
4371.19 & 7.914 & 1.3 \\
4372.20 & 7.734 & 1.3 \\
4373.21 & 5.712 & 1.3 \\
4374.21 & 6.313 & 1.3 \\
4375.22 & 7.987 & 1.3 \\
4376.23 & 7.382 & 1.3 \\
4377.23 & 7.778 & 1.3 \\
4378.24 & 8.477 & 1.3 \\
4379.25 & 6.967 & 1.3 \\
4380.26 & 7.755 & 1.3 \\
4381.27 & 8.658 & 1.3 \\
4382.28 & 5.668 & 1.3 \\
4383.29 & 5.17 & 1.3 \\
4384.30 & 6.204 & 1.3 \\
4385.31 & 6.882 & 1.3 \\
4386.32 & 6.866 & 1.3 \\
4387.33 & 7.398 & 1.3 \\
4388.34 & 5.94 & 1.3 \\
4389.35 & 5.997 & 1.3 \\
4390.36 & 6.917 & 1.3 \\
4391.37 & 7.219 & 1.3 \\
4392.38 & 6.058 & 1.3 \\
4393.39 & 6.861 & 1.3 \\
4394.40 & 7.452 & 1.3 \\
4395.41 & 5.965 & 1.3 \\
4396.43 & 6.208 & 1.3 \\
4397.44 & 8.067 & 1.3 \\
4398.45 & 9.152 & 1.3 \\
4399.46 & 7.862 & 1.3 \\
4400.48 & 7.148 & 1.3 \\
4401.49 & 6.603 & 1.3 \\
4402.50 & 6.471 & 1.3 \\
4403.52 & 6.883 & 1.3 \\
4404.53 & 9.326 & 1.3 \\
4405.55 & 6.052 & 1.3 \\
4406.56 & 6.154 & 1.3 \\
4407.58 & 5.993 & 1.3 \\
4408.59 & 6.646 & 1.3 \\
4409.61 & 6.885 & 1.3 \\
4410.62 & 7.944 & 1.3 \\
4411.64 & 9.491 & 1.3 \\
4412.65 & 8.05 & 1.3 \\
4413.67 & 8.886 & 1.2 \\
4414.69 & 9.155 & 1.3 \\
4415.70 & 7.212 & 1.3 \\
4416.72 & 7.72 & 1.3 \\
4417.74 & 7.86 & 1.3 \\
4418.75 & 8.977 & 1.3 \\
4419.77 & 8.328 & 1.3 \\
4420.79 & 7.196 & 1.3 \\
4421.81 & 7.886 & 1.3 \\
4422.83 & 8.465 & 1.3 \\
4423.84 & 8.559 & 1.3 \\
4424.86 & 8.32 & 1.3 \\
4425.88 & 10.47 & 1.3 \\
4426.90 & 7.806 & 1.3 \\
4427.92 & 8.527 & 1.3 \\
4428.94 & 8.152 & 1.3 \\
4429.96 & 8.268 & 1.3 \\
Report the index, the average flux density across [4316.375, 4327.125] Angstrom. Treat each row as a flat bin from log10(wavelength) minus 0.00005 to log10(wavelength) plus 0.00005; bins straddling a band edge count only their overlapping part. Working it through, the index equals 7.3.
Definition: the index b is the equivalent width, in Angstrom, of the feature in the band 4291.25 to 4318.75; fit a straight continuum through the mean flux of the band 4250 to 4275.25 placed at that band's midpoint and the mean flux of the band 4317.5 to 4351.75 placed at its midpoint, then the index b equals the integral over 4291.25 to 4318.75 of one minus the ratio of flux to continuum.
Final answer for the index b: 3.2 Angstrom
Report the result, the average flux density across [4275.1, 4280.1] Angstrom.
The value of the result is 7.1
